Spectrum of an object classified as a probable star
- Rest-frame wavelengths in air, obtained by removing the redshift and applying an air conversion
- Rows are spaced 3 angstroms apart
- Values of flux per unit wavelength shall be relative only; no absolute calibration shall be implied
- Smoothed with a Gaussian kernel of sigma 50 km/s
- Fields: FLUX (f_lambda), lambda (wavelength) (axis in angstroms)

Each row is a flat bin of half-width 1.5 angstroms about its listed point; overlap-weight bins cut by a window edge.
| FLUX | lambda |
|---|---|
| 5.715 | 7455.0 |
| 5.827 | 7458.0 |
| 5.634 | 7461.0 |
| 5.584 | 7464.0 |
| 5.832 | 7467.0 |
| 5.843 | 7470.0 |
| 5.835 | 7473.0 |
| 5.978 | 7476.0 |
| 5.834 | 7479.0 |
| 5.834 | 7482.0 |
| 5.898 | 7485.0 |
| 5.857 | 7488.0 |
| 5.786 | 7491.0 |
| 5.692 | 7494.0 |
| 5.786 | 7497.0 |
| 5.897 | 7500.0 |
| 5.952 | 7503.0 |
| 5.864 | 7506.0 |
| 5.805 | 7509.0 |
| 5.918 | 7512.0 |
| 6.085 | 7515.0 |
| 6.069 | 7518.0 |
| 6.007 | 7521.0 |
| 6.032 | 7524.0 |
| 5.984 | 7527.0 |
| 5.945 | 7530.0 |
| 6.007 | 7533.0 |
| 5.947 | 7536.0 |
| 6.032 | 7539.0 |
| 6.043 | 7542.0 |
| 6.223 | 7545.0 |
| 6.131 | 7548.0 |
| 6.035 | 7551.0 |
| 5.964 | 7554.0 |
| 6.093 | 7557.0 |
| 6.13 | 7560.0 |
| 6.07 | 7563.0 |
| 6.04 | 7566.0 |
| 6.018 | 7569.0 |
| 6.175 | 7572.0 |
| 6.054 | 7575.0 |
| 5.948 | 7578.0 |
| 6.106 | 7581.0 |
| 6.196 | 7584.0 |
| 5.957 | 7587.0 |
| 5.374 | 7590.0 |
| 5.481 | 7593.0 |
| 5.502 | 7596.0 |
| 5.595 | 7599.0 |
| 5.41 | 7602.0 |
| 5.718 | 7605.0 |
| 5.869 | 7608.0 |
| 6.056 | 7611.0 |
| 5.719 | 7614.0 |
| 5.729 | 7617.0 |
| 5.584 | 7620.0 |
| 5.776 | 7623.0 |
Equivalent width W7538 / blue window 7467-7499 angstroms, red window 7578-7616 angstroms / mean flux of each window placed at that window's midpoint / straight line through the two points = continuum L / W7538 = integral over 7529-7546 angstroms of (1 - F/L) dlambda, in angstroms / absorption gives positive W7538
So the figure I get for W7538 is -0.7 angstroms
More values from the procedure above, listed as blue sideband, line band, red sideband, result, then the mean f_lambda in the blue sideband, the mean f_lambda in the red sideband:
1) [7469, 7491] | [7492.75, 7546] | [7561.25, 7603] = -0.89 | 5.86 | 5.86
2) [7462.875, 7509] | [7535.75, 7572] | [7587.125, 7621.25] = -2.15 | 5.83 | 5.65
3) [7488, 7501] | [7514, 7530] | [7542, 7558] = -0.24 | 5.79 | 6.08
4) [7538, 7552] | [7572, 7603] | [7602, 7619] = 0.54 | 6.1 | 5.78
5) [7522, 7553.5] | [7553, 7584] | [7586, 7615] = -1.15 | 6.04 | 5.66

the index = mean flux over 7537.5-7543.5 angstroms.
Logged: 6.04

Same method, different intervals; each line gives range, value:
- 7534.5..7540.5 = 5.99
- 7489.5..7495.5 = 5.74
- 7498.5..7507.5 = 5.9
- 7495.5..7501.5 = 5.84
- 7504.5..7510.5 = 5.83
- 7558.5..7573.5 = 6.09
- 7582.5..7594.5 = 5.75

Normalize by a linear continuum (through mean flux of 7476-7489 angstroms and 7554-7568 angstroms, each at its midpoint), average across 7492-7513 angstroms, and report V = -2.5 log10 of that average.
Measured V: 0.01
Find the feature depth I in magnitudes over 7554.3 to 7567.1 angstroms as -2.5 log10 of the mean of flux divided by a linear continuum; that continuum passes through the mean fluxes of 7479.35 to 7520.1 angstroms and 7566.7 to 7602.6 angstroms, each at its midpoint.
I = -0.04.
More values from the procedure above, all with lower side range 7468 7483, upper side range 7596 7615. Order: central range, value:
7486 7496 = 0.01 mag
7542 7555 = -0.06 mag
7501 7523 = -0.03 mag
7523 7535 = -0.03 mag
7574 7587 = -0.06 mag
